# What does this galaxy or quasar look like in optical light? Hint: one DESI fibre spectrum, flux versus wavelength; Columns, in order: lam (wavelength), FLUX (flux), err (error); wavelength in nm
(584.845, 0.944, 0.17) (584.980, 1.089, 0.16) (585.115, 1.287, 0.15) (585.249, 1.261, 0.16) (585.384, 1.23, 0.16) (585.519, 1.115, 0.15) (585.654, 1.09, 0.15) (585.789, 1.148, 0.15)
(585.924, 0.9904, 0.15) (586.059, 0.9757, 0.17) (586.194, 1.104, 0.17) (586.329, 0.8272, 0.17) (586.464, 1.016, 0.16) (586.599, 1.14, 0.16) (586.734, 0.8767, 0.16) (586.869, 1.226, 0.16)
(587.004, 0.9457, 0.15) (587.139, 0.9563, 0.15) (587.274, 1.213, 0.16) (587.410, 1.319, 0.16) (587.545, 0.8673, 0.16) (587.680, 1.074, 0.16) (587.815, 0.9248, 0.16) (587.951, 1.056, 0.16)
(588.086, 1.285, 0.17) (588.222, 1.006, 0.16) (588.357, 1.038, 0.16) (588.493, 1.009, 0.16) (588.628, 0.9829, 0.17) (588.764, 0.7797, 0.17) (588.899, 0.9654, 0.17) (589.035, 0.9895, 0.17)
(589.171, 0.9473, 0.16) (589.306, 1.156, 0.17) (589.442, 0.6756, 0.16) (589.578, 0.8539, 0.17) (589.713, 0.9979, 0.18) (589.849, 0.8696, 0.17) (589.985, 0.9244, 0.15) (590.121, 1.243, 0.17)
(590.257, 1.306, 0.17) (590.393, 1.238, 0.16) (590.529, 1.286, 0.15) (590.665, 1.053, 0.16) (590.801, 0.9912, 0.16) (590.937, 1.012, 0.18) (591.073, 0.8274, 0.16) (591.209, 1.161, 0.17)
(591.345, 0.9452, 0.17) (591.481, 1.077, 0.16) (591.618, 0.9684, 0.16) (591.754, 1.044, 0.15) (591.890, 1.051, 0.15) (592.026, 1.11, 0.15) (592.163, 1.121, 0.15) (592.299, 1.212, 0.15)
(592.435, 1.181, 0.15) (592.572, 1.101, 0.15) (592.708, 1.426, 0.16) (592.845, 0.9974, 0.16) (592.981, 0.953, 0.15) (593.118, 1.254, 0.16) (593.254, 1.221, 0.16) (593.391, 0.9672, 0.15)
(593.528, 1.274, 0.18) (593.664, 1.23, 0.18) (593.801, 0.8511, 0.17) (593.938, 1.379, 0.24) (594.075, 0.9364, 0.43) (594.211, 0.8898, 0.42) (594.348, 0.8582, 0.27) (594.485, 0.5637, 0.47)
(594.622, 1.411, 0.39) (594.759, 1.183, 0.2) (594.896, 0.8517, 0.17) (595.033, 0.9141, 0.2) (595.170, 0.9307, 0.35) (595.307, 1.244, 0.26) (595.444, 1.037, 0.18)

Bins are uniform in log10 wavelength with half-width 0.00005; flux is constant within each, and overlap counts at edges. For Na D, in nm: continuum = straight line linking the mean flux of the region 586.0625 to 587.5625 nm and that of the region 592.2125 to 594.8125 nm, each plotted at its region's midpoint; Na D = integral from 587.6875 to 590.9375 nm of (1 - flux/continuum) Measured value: 0.13 nm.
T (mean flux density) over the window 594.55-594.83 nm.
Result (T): 1.28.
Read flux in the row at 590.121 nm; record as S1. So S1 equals 1.243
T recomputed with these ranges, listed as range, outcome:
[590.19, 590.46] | 1.27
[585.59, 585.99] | 1.08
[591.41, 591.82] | 1.03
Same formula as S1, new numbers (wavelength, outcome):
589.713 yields 0.9979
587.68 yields 1.074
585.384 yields 1.23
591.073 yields 0.8274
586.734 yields 0.8767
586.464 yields 1.016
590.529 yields 1.286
